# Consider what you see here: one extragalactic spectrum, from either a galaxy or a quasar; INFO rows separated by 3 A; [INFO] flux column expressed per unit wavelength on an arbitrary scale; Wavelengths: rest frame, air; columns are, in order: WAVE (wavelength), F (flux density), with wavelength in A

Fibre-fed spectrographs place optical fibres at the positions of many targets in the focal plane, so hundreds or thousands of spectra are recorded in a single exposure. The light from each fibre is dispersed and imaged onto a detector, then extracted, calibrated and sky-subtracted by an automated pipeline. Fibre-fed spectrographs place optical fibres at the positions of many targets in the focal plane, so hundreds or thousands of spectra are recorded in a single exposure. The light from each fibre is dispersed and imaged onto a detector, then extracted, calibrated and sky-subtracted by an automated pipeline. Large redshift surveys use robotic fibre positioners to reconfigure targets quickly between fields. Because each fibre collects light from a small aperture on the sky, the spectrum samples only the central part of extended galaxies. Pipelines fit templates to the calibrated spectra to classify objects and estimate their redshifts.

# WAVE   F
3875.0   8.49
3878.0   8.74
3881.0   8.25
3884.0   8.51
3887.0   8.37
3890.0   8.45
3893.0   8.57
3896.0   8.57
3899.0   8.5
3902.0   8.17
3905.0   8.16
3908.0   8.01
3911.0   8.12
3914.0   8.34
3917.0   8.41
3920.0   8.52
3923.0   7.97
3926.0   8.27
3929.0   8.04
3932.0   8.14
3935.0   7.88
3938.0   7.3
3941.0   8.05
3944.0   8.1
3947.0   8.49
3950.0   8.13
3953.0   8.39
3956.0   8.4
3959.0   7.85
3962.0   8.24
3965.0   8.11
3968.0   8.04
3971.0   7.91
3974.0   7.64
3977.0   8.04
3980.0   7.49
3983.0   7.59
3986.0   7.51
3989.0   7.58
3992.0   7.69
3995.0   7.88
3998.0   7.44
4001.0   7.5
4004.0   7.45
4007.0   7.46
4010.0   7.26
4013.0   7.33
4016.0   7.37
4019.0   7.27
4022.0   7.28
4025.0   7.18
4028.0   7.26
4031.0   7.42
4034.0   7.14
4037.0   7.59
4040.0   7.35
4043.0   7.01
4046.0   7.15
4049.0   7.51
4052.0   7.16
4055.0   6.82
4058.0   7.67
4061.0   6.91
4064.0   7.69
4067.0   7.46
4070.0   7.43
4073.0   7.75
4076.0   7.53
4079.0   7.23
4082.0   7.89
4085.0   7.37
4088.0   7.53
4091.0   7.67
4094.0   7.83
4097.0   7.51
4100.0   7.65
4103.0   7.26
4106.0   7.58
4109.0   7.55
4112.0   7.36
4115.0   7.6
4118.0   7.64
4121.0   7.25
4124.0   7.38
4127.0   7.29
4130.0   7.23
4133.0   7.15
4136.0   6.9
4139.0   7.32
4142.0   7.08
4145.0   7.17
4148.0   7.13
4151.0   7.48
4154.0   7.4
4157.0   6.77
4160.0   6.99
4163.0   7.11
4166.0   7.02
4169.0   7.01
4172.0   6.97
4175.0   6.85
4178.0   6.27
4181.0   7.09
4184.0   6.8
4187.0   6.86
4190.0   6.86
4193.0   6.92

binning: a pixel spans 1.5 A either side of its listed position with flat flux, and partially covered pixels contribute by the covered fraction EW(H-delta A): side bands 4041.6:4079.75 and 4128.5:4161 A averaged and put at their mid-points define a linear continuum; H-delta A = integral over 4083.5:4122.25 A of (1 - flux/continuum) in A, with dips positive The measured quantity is -1.5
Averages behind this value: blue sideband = 7.34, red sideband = 7.15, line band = 7.52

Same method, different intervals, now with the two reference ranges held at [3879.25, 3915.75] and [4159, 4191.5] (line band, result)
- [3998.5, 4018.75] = 0.97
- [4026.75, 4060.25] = 1.35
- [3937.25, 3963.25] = -0.21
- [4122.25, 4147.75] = -0.31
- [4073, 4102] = -0.92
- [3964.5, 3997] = 0.62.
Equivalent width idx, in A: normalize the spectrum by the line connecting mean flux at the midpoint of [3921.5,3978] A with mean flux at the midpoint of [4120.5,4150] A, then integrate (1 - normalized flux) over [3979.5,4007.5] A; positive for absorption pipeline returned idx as 1.0 A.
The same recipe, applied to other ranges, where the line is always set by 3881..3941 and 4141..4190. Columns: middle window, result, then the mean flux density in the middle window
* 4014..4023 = 0.5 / 7.31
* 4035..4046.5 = 0.5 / 7.28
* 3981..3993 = 0.4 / 7.58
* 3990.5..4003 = 0.3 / 7.62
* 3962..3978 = -0.1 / 7.97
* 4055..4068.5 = 0.2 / 7.36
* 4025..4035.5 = 0.5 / 7.26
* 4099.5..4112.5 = -0.3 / 7.48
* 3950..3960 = -0.3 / 8.22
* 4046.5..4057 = 0.5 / 7.19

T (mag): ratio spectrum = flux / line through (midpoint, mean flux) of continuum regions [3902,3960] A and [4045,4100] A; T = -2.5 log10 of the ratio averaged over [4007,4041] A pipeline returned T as 0.05 mag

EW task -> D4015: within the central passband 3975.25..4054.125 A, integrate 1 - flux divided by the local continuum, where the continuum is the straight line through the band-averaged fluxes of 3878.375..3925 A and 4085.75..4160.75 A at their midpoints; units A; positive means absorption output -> 4.23 A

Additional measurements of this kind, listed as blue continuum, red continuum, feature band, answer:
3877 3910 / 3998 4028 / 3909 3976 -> -1.27 A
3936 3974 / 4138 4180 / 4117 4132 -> -0.27 A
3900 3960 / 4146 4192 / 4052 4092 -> 0.02 A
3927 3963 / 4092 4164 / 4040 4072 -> 1.38 A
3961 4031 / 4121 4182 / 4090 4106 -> -0.72 A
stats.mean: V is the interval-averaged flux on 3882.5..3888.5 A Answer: 8.44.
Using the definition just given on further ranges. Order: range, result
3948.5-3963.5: 8.2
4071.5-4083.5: 7.6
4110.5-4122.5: 7.46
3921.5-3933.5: 8.1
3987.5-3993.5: 7.64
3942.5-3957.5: 8.3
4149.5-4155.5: 7.44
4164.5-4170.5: 7.02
